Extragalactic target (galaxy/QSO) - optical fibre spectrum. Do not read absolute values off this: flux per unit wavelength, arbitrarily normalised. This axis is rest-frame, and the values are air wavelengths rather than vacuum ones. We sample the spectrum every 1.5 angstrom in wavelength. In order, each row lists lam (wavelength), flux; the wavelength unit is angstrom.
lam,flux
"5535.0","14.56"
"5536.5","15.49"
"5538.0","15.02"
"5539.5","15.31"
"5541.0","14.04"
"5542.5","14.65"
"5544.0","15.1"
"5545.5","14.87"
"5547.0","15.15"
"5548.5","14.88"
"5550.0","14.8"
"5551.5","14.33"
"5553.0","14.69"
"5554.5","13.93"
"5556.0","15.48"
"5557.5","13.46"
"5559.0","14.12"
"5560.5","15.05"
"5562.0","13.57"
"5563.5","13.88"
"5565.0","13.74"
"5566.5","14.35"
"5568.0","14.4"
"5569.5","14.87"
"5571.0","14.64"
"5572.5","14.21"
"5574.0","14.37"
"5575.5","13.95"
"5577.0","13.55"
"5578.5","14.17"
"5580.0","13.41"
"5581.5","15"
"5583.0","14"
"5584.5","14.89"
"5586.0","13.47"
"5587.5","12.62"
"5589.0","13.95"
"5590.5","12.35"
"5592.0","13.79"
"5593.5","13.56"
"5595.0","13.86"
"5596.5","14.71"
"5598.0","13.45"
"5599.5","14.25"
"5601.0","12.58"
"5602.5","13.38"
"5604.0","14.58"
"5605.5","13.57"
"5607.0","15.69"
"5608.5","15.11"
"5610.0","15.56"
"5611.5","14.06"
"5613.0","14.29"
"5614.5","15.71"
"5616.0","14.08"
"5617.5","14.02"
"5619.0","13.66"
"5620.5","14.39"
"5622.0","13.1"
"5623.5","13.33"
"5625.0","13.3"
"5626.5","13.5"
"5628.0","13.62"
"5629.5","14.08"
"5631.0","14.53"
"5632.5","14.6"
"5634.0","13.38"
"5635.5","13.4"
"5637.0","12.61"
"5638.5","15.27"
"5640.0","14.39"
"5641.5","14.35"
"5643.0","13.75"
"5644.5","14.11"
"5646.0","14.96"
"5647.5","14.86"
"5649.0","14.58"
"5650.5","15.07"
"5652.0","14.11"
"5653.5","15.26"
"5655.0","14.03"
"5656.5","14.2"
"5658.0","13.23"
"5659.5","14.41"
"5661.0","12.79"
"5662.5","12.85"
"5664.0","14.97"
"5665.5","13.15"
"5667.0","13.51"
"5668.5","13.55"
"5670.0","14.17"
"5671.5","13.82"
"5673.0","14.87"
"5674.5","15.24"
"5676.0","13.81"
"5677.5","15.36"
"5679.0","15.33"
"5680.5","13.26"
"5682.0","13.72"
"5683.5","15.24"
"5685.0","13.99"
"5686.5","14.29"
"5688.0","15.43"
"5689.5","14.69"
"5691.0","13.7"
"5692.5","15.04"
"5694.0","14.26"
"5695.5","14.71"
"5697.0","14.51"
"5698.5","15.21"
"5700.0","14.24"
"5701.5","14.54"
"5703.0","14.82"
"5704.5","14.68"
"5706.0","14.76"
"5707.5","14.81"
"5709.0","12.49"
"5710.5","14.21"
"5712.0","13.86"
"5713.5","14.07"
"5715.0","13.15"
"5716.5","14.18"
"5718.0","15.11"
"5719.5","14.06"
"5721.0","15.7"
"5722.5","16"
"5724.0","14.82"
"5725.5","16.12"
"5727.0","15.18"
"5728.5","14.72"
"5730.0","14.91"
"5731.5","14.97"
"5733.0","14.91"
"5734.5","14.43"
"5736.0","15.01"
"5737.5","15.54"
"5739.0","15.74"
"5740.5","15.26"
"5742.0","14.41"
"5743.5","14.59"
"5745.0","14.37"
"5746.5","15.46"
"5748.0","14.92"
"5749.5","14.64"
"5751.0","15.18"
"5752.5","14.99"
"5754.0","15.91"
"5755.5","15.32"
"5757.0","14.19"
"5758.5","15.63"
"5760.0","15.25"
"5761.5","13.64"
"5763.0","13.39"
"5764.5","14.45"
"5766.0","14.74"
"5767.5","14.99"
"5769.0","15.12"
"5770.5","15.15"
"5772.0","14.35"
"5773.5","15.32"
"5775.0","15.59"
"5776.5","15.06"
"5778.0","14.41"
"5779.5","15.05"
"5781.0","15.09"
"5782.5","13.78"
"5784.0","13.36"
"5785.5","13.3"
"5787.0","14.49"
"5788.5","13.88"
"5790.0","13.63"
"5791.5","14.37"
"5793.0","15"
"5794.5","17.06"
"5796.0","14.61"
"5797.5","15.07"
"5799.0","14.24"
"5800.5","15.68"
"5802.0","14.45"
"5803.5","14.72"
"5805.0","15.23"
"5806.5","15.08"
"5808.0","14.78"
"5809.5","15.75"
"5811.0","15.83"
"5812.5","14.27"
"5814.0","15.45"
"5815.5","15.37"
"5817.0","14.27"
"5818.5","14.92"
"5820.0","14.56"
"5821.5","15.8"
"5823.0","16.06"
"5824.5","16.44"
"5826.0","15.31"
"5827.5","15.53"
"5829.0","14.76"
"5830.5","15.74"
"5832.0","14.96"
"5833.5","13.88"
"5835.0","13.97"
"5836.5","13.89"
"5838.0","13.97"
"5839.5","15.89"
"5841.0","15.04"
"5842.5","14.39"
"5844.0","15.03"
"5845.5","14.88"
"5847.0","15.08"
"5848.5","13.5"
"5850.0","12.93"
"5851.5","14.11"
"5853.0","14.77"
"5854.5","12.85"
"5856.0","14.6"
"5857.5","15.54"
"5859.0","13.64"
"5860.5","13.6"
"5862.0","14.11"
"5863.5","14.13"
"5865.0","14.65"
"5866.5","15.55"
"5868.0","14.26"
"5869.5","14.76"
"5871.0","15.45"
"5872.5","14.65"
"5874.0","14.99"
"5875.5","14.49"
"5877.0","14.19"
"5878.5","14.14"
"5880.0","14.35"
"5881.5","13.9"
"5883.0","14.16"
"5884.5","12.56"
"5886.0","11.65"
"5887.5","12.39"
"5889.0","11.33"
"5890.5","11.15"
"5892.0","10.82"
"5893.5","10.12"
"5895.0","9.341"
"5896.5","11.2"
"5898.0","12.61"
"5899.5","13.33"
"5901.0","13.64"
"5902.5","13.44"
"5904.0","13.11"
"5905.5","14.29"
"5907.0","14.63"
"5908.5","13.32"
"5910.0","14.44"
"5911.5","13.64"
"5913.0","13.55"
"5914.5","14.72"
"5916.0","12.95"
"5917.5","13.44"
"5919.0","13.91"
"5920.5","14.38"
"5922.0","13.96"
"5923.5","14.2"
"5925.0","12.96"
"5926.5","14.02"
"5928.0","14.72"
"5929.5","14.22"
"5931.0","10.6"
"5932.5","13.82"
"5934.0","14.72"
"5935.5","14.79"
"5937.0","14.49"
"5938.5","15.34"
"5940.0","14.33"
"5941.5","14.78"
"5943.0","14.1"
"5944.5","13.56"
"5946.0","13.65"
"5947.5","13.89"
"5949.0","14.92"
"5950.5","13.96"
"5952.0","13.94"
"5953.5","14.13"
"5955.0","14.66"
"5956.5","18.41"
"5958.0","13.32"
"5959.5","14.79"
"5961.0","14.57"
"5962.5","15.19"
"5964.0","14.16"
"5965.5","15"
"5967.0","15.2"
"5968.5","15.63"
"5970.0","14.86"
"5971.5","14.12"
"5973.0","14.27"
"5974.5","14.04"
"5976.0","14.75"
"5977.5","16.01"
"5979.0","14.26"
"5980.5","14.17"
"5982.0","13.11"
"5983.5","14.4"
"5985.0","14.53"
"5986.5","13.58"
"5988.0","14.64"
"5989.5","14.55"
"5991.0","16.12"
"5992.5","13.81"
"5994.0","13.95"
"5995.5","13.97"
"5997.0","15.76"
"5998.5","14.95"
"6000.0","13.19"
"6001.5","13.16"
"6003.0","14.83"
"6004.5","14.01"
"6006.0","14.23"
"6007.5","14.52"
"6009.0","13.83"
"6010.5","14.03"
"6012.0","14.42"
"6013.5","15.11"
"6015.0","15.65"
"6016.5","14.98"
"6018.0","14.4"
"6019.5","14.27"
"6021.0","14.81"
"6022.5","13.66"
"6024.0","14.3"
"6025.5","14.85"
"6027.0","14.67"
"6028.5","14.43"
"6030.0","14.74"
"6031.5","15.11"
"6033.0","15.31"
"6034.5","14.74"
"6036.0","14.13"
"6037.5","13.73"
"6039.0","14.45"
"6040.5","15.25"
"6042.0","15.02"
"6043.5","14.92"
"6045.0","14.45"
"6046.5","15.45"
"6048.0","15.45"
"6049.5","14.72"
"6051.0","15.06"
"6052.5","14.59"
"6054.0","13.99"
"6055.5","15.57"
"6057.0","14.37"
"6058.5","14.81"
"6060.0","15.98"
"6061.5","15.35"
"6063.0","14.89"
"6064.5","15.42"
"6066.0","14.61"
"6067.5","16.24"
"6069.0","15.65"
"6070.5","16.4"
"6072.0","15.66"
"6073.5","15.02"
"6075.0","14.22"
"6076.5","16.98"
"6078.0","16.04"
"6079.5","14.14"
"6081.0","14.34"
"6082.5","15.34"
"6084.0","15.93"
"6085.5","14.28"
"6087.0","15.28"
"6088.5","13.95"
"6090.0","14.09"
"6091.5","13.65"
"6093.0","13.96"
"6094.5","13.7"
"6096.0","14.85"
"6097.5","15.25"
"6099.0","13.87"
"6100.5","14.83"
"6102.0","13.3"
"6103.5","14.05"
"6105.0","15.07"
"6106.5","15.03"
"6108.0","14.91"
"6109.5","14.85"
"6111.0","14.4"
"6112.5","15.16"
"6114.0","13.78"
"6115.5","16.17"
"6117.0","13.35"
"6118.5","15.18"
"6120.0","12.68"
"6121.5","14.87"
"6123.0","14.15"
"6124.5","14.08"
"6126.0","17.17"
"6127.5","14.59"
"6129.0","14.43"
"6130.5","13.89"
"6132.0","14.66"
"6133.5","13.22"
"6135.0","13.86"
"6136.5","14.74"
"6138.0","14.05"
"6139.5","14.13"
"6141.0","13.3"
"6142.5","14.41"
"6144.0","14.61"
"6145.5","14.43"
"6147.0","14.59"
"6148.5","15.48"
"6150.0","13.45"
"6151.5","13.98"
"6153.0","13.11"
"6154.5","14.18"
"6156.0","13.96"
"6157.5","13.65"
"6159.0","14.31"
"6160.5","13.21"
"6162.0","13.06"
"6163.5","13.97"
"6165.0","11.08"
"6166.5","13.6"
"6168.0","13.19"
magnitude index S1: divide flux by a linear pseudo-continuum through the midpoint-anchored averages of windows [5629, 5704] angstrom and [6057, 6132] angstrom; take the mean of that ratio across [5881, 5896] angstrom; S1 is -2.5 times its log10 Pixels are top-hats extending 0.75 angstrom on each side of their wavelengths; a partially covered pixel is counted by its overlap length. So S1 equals 0.24 mag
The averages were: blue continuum 14.3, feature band 11.7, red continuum 14.8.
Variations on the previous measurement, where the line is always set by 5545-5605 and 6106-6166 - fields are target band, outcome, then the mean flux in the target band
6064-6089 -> -0.08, 15.3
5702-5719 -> -0.01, 14.2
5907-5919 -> 0.03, 13.8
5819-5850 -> -0.06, 14.9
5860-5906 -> 0.07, 13.3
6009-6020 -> -0.04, 14.6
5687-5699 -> -0.04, 14.7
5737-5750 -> -0.06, 15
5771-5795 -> -0.03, 14.6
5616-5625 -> 0.03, 13.7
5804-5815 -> -0.08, 15.2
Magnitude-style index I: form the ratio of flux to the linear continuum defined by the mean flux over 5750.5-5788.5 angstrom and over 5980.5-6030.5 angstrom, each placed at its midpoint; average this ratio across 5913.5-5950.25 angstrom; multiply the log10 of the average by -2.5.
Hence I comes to 0.04 mag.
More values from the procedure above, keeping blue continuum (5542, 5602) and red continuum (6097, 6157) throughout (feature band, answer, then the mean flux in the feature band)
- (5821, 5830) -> -0.10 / 15.6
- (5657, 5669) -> 0.05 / 13.6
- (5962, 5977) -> -0.03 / 14.7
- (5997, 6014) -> 0.00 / 14.3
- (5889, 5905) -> 0.20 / 11.9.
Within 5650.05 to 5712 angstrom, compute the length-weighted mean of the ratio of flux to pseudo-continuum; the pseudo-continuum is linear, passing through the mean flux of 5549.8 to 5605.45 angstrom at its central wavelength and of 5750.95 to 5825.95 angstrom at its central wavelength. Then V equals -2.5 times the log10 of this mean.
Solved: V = 0.01 mag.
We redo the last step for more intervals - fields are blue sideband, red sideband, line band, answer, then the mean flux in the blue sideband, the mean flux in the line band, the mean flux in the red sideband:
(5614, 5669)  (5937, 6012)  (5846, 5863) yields 0.017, 14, 14.1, 14.5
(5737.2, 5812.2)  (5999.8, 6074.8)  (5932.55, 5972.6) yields 0.013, 14.8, 14.6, 14.8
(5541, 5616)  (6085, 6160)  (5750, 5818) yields -0.040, 14.2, 14.8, 14.3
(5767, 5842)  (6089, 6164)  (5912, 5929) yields 0.059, 14.9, 13.9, 14.3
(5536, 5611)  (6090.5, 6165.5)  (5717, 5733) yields -0.065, 14.3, 15.1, 14.2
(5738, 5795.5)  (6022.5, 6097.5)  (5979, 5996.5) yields 0.043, 14.8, 14.3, 14.9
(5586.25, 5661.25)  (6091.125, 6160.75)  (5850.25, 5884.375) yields -0.013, 14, 14.3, 14.3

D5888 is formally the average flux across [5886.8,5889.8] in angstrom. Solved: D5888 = 11.8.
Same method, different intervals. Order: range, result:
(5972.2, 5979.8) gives 14.7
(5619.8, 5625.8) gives 13.5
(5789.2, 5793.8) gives 14.4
